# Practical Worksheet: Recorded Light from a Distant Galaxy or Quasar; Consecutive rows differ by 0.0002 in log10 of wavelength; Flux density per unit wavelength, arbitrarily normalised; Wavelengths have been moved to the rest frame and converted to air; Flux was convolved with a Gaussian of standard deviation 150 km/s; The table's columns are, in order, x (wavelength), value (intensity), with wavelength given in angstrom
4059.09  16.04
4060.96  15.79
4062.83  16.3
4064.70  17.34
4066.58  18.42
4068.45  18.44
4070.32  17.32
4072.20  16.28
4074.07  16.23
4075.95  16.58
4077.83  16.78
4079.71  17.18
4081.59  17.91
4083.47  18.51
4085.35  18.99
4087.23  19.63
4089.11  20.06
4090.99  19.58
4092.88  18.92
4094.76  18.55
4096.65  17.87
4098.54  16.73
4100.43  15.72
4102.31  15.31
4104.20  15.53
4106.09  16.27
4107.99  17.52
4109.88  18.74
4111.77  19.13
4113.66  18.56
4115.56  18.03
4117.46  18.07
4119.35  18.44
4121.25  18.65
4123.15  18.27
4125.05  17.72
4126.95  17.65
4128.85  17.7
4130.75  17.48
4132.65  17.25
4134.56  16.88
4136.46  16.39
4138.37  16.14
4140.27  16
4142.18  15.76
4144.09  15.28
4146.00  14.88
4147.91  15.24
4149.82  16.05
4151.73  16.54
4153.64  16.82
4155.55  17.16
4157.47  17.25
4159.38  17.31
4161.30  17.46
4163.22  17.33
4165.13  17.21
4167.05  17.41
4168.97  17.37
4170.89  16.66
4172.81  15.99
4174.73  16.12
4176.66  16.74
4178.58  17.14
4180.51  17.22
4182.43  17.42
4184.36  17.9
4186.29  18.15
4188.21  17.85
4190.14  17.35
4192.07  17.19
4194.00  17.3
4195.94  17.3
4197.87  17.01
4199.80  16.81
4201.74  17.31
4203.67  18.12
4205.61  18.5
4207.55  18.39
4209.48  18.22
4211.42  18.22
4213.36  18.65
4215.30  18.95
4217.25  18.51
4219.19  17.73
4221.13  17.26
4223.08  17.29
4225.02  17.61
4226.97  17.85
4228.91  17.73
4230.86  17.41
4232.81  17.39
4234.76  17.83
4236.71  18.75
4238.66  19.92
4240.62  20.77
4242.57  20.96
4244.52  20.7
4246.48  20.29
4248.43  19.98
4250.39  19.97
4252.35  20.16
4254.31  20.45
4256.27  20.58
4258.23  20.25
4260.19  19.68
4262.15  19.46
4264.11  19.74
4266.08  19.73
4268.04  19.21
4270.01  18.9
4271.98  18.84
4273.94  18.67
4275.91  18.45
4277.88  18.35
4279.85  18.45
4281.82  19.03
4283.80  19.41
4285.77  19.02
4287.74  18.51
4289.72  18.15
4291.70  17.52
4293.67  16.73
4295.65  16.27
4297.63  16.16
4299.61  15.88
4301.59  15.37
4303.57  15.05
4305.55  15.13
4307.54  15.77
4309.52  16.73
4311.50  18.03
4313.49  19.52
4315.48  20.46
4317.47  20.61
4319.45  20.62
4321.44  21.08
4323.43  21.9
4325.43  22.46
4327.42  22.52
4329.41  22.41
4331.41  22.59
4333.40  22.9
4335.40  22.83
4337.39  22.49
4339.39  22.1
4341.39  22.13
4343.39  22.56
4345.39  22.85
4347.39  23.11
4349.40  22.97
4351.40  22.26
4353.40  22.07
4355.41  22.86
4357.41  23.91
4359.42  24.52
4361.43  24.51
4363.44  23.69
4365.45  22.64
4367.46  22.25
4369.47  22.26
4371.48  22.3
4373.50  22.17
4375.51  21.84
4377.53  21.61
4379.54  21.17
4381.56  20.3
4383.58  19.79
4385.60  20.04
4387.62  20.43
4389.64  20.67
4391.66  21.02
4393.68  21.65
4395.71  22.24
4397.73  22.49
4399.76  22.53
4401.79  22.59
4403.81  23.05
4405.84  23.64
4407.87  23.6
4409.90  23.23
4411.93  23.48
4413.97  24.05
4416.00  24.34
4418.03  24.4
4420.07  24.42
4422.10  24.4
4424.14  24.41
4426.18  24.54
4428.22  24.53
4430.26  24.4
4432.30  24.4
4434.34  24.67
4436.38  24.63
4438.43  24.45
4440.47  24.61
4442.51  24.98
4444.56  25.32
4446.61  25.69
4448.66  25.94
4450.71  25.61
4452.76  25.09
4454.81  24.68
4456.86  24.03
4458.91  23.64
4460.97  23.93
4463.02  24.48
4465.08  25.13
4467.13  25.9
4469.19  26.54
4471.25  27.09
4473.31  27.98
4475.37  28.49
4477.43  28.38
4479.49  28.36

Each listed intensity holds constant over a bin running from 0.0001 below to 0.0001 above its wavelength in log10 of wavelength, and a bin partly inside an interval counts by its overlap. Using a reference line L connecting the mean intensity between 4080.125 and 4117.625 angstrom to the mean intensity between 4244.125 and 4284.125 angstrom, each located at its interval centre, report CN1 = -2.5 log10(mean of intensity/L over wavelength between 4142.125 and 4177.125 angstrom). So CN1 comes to 0.12 mag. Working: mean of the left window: 18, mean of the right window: 19.5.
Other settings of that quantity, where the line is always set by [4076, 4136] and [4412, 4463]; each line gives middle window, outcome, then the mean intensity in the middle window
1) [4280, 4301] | 0.22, 17.6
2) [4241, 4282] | 0.07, 19.6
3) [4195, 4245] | 0.11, 18.3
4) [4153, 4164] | 0.10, 17.2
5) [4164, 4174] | 0.13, 16.9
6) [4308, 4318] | 0.17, 18.8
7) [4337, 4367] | -0.01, 23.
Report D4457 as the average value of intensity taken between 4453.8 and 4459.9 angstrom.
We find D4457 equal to 24.1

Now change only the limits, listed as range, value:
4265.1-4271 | 19.3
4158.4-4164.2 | 17.4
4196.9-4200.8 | 16.9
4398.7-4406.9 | 22.9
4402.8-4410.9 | 23.4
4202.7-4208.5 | 18.3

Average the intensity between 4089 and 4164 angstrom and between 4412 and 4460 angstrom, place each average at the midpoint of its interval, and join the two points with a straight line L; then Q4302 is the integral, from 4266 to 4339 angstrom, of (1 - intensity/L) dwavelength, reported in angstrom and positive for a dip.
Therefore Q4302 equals 8.0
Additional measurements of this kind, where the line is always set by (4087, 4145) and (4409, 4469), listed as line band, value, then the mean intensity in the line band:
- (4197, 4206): 0.9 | 17.5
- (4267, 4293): 3.1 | 18.6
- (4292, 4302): 2.5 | 16.2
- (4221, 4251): 1.9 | 18.9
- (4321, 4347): -0.1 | 22.4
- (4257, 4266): 0.4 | 19.8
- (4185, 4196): 0.9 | 17.5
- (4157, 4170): 0.9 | 17.3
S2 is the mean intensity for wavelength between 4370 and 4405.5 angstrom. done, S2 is 21.6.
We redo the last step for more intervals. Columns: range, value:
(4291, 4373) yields 20.8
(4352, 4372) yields 23.1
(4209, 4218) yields 18.5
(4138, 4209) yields 17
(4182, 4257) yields 18.5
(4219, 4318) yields 18.5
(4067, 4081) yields 17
